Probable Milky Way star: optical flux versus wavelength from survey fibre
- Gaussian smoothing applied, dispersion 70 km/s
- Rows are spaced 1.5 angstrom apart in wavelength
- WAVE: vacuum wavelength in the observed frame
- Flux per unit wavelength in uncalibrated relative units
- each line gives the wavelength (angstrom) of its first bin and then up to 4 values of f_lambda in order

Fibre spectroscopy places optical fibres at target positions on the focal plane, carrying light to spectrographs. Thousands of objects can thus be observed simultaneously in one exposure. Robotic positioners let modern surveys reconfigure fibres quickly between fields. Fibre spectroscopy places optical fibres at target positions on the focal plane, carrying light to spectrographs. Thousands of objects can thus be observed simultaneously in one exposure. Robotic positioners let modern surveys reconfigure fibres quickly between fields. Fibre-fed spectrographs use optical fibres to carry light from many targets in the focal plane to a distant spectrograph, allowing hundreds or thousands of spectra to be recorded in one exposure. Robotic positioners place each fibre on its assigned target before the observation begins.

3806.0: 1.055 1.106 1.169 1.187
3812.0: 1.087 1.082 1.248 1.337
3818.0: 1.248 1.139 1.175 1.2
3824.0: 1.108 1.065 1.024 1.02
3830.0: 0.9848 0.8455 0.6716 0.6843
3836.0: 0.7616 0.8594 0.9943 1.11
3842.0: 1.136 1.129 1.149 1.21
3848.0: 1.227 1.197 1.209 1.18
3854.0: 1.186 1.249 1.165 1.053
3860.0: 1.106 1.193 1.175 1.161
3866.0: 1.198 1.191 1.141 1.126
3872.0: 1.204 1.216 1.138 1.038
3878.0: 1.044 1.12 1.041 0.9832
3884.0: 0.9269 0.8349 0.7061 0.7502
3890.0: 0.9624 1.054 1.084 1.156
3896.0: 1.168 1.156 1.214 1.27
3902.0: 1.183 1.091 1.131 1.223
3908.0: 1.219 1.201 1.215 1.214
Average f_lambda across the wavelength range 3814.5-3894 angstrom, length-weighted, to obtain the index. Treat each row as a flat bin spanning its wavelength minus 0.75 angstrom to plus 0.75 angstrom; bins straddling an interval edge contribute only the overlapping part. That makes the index 1.07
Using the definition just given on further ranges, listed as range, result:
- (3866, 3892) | 1.03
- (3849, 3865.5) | 1.17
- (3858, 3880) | 1.14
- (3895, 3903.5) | 1.19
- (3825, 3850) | 1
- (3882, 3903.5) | 1.03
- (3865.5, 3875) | 1.18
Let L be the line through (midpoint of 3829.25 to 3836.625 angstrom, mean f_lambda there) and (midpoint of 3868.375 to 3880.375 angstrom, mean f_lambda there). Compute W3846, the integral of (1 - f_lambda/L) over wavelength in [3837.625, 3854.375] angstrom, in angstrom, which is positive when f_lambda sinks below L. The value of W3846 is -4.6 angstrom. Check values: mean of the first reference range 0.79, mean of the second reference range 1.13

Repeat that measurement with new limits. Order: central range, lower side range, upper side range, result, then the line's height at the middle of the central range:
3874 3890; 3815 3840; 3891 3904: 2.3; 1.12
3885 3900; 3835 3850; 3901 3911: 1.8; 1.16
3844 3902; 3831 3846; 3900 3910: -2.7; 1.07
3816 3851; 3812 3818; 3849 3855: 4.2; 1.2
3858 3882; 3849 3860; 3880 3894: -1.7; 1.06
